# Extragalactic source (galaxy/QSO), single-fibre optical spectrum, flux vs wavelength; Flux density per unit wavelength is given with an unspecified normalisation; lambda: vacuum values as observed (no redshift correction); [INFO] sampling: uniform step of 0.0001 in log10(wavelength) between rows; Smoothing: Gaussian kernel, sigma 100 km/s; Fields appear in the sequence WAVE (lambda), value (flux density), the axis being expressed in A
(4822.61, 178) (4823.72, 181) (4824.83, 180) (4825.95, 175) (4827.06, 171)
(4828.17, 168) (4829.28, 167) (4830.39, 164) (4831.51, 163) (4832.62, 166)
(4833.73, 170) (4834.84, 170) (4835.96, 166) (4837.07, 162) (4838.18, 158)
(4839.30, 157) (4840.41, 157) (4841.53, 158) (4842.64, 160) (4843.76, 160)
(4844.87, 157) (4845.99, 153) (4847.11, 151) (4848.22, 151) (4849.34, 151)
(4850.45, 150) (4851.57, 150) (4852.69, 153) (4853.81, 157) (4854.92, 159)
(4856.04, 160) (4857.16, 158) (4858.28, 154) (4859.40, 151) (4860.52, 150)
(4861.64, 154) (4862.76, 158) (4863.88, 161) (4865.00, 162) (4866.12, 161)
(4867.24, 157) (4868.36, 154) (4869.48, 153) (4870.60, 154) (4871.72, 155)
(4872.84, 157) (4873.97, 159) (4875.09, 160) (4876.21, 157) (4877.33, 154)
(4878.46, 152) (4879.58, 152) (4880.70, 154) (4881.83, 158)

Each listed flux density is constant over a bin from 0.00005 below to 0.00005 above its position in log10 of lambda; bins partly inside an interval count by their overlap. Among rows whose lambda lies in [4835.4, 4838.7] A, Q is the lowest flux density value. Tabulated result 158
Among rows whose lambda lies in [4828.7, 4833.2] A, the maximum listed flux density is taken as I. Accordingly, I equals 167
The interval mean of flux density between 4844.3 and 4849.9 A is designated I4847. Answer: 153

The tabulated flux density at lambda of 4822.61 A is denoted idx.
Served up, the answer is 178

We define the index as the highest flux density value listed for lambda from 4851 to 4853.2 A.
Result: 153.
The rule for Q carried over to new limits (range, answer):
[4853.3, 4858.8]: 154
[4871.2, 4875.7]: 155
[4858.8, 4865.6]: 150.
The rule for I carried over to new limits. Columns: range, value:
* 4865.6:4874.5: 161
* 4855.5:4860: 160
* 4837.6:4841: 158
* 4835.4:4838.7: 166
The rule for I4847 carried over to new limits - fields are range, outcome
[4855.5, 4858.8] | 157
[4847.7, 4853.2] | 151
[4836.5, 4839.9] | 159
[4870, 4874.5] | 156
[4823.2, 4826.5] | 178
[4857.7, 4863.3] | 153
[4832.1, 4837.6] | 167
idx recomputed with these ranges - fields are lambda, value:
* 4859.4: 151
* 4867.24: 157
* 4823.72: 181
